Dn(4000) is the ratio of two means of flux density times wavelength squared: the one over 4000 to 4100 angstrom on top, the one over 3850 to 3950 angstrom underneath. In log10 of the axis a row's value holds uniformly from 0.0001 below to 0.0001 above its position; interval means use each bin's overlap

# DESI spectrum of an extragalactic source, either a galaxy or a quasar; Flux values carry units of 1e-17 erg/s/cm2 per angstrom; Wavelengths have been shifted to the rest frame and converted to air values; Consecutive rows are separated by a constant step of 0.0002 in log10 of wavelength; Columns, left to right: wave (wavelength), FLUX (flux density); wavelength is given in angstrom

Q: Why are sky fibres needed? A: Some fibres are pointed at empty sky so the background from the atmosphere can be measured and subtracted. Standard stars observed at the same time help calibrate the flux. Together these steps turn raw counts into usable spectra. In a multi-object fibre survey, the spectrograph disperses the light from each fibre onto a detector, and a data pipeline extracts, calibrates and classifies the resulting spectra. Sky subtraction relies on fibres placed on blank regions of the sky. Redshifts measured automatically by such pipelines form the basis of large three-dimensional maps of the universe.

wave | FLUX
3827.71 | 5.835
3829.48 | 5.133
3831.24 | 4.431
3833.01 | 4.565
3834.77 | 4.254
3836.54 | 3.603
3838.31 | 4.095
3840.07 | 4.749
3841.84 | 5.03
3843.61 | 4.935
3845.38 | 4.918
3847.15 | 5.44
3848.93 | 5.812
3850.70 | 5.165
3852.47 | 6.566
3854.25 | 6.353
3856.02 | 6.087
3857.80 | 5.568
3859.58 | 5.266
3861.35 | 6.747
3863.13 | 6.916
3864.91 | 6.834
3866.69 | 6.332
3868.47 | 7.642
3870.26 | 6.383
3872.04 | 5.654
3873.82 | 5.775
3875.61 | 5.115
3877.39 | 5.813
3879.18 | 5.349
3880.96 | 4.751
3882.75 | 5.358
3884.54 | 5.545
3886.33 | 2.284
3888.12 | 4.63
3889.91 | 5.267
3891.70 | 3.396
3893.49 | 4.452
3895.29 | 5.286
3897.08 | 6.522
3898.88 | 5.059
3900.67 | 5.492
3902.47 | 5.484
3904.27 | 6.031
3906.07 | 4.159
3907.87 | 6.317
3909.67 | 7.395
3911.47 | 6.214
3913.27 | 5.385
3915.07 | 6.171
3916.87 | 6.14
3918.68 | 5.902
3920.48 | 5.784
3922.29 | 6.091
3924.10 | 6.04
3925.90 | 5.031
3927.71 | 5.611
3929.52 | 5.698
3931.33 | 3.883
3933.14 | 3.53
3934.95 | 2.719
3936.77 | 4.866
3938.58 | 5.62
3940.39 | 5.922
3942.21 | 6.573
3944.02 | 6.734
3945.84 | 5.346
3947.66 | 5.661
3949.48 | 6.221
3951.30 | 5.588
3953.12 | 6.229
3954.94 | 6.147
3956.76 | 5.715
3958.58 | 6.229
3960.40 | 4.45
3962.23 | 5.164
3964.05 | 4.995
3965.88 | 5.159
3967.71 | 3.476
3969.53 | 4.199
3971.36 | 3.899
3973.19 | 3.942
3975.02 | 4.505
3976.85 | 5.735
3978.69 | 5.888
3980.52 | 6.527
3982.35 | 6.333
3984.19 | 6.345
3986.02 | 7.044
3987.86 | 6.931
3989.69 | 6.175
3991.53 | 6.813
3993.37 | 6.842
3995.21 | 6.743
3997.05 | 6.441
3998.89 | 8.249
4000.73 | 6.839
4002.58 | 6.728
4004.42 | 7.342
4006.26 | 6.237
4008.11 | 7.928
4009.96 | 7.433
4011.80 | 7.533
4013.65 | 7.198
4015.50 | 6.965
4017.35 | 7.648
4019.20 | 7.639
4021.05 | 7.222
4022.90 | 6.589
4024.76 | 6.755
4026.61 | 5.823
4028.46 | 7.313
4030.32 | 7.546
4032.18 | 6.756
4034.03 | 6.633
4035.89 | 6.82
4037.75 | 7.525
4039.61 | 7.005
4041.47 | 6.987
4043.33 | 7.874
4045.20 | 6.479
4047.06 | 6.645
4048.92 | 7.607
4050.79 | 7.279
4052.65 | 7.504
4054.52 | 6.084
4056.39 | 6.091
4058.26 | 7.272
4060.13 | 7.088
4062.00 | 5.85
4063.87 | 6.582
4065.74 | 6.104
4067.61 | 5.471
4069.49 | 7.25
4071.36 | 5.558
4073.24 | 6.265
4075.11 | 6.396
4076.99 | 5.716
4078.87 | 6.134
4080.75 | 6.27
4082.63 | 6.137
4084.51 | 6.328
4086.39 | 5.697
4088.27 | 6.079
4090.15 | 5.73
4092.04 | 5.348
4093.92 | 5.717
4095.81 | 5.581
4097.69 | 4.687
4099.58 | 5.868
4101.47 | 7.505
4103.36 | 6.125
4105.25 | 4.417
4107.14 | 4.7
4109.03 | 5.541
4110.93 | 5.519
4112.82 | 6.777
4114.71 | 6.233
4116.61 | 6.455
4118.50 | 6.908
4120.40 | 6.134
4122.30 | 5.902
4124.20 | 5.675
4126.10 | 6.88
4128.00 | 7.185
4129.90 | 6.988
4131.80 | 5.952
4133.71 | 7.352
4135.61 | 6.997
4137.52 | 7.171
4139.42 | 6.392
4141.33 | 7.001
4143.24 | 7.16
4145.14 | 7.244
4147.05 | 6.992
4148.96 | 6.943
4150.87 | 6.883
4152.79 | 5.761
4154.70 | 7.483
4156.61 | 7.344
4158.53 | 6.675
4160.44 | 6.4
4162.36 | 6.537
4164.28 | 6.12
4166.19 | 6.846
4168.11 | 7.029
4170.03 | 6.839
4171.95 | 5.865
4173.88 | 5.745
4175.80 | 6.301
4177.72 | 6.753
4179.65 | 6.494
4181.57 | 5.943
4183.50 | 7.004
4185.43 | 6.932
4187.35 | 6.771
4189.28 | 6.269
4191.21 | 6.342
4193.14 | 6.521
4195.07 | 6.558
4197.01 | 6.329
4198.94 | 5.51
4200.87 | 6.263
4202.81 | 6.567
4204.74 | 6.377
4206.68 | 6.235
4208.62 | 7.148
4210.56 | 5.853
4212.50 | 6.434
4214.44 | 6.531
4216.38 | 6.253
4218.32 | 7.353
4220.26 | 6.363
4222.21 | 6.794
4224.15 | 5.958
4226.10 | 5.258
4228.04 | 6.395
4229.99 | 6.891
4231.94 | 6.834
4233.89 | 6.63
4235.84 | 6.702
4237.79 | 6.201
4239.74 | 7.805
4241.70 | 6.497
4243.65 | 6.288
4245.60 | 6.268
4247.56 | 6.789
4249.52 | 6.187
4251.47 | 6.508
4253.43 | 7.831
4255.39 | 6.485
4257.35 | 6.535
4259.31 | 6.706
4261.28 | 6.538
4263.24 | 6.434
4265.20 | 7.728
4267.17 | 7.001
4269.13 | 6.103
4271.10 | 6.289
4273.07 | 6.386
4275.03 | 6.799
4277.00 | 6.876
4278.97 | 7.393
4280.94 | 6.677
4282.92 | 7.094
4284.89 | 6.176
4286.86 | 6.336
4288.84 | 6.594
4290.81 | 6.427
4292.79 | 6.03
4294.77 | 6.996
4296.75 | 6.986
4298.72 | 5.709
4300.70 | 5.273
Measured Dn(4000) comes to 1.3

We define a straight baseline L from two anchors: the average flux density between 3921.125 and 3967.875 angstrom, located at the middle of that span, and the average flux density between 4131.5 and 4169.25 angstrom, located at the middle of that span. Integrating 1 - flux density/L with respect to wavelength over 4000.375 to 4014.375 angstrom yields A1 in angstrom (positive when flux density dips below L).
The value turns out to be -3.3 angstrom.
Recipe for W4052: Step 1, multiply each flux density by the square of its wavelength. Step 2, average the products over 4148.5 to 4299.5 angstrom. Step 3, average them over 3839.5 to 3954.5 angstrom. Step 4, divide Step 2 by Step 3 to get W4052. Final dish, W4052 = 1.39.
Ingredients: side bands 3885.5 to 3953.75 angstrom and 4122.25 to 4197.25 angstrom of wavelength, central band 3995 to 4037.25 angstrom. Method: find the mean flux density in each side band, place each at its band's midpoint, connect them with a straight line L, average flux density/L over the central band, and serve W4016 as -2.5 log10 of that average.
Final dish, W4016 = -0.20 mag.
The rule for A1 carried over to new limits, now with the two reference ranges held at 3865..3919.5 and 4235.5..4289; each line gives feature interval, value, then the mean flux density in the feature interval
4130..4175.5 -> -2.7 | 6.73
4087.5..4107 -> 1.6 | 5.66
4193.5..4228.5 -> 1.0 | 6.35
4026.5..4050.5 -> -4.3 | 7.05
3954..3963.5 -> 0.4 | 5.53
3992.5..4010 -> -3.5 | 7.06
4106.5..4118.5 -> 0.5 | 5.99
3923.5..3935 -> 1.8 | 4.75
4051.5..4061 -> -1.2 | 6.82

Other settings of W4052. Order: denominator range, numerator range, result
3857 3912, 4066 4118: 1.18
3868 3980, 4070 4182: 1.31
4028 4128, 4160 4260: 1.09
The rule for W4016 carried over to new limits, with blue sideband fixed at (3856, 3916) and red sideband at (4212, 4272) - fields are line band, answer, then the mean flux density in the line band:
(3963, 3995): 0.05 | 5.6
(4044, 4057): -0.13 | 6.85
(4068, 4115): 0.05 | 5.89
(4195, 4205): 0.04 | 6.23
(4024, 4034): -0.14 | 6.83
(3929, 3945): 0.14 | 5.05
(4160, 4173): -0.02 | 6.52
